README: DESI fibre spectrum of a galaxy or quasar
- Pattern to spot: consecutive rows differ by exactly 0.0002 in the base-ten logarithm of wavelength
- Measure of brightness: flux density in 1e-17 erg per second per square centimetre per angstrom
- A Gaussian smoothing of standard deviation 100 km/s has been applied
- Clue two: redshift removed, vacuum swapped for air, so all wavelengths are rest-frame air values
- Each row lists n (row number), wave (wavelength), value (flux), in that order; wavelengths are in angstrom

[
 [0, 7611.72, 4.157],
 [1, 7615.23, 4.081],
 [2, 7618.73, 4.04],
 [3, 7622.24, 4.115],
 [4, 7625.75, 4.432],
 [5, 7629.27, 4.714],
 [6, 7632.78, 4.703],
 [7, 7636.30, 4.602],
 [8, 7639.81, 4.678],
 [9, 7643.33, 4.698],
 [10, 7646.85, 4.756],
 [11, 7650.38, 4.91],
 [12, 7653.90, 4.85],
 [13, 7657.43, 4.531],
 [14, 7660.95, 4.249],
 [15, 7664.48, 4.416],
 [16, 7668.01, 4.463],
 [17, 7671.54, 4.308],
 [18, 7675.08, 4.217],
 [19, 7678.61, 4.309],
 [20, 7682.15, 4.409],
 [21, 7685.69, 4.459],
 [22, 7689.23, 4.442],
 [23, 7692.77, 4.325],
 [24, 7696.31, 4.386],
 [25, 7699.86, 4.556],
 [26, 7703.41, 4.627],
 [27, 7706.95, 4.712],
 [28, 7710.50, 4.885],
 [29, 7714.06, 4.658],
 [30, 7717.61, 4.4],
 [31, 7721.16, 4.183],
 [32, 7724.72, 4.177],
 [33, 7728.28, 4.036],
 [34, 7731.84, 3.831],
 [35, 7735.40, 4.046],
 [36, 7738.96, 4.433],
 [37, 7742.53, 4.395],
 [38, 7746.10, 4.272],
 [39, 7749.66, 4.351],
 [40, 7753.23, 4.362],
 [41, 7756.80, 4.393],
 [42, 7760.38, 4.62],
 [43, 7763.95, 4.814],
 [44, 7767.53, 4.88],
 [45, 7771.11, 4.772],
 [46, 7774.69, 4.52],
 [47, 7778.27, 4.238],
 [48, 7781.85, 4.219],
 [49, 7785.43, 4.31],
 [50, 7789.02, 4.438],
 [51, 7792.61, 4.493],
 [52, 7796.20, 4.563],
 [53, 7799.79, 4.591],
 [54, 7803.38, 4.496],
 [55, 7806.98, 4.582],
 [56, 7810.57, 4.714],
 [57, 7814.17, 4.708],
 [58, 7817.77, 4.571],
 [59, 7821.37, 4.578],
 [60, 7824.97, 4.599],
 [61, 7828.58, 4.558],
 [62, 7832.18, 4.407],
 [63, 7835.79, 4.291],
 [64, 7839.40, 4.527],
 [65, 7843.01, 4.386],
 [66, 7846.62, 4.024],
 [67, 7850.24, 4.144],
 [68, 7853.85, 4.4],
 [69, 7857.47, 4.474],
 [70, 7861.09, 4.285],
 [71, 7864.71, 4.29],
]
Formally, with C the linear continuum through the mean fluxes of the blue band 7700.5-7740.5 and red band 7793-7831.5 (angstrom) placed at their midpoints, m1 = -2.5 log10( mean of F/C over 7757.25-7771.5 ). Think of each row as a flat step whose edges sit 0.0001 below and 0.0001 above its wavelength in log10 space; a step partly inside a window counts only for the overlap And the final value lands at -0.06 mag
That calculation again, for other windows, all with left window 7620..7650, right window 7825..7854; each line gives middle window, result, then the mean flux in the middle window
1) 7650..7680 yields 0.02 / 4.46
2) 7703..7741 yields 0.03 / 4.35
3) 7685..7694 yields 0.03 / 4.41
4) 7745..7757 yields 0.03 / 4.35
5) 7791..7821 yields -0.05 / 4.59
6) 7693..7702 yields 0.02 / 4.45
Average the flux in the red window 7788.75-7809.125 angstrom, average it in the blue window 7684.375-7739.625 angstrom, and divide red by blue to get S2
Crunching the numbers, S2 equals 1.04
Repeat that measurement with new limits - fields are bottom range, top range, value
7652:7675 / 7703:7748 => 0.98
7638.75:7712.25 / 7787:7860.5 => 0.99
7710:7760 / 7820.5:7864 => 1.02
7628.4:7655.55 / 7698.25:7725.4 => 0.96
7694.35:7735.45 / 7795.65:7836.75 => 1.04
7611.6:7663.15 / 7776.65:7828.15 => 1.00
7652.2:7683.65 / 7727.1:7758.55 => 0.96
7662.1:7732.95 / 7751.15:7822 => 1.03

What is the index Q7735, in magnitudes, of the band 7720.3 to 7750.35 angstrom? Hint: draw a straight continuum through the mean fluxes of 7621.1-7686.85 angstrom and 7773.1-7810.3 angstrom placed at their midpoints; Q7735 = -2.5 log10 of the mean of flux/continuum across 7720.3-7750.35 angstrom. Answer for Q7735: 0.07 mag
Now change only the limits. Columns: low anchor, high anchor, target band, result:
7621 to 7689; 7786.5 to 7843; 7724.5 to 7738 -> 0.13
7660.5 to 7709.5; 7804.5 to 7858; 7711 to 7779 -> 0.01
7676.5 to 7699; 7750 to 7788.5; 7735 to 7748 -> 0.04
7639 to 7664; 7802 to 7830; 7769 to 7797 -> 0.04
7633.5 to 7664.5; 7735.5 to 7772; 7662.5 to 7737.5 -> 0.05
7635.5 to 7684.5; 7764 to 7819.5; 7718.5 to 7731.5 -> 0.11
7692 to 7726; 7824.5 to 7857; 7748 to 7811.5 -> -0.02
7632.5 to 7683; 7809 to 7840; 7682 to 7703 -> 0.02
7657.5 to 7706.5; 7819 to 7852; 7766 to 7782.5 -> -0.03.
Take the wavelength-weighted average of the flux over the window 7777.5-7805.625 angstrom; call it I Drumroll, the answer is 4.43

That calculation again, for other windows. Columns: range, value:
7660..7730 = 4.41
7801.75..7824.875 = 4.61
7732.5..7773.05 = 4.47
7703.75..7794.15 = 4.42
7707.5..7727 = 4.46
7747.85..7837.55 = 4.52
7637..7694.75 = 4.5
